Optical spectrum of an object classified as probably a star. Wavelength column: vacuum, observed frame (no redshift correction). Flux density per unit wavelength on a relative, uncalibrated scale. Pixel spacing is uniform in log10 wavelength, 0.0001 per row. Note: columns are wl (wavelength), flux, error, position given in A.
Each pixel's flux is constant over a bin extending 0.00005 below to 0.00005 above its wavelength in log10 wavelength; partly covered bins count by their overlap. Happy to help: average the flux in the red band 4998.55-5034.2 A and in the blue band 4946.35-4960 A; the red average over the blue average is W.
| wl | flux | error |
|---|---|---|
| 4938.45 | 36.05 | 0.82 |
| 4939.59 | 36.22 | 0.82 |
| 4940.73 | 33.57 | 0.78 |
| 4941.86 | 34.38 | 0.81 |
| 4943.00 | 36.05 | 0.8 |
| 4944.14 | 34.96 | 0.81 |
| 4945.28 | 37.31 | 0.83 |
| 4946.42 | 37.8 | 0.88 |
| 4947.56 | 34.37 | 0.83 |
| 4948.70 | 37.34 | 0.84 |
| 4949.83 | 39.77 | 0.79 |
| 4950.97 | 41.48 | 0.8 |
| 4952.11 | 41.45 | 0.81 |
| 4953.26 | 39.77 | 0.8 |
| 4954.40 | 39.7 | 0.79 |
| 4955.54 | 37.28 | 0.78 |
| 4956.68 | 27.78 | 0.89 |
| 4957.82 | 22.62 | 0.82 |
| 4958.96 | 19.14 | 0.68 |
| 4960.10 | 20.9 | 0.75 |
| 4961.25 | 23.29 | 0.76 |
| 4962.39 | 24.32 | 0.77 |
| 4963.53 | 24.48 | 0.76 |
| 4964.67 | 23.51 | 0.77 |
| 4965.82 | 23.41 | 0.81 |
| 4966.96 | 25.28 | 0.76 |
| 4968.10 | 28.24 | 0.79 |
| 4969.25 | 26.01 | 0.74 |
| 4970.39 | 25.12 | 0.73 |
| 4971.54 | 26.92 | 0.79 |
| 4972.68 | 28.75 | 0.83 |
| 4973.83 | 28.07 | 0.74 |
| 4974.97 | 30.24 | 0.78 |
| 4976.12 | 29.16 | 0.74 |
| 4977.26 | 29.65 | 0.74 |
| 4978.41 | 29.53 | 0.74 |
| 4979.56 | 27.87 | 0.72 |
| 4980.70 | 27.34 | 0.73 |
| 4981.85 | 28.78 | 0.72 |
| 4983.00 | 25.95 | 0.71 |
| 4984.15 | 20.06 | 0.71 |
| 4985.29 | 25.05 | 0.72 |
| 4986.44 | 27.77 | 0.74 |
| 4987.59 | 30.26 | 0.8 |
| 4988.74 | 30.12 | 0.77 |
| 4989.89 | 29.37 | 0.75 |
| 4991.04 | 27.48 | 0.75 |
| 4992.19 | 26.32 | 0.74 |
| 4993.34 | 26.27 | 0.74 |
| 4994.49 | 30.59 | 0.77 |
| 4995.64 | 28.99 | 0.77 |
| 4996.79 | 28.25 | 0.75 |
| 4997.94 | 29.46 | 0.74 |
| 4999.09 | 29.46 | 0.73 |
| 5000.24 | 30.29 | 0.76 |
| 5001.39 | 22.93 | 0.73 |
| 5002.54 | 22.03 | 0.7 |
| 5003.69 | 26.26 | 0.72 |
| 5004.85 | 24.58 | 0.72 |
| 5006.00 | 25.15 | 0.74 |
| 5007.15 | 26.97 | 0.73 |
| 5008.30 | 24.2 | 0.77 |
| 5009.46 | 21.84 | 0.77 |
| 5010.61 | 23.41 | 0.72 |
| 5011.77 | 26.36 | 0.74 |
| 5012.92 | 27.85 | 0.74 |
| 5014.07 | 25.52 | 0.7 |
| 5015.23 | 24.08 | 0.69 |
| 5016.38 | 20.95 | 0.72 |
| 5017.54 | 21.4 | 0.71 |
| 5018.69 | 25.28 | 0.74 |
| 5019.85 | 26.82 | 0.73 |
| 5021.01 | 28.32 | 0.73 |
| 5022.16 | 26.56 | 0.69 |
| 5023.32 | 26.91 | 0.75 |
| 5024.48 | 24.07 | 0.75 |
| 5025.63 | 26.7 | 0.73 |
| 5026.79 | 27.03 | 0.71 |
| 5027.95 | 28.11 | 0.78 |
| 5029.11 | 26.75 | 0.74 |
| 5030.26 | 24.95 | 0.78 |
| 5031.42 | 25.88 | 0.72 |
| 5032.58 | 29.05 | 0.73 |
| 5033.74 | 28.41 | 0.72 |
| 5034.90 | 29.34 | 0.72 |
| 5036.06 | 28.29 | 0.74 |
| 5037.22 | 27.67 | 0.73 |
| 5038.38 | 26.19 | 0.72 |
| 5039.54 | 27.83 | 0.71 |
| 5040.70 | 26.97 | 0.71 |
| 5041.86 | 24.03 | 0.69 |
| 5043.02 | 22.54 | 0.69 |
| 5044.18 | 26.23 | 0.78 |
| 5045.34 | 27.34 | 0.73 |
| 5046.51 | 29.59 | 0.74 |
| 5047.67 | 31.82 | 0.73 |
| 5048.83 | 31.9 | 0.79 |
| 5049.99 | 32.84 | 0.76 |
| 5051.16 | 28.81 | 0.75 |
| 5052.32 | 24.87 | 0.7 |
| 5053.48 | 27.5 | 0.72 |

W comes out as 0.8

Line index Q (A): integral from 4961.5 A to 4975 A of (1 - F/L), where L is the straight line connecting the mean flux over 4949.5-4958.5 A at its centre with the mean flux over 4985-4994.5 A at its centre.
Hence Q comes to 2.8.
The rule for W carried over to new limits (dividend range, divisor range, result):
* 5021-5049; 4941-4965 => 0.84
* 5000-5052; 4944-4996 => 0.90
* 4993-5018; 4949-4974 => 0.89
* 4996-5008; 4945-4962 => 0.80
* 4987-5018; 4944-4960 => 0.76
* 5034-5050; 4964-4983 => 1.02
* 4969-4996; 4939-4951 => 0.76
